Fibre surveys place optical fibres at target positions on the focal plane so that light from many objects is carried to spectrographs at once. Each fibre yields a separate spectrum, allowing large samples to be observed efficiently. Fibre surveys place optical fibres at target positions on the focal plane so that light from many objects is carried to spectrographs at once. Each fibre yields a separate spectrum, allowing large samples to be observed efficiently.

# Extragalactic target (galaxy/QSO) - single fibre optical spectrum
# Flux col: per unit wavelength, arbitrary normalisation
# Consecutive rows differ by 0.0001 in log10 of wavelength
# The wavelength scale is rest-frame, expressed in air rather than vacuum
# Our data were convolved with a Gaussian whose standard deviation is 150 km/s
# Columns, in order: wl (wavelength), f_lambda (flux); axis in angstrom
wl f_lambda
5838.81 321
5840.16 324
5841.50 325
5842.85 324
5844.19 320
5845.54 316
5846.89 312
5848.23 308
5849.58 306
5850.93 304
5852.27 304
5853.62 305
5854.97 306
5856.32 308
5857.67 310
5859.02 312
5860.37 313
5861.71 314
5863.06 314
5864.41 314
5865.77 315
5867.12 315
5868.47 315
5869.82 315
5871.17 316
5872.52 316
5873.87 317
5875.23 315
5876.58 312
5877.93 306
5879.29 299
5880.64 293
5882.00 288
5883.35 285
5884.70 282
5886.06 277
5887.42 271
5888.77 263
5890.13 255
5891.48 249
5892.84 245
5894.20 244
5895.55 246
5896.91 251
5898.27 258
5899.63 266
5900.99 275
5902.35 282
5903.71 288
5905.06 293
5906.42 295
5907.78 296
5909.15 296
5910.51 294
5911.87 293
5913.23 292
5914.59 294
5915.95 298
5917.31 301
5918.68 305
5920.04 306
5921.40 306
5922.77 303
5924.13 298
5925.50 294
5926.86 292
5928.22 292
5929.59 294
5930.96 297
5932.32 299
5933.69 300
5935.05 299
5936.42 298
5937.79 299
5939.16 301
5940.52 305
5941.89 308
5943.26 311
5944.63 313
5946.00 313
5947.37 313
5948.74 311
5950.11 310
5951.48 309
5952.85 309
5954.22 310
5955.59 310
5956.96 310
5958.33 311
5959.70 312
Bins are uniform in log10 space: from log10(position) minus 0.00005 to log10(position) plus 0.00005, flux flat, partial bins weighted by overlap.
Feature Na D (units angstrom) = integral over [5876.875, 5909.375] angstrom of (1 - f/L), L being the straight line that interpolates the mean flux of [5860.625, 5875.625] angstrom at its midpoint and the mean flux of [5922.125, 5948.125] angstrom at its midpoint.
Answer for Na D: 3.6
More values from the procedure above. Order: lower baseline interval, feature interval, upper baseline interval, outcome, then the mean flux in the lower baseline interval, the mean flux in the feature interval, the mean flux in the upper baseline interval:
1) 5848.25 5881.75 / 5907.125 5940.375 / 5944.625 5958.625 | 1.34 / 310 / 298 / 311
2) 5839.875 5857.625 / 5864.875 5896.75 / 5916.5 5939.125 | 1.94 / 312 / 288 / 299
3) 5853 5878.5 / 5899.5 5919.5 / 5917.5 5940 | 0.73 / 313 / 292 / 299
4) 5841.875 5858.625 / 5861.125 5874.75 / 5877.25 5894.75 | -1.07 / 310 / 315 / 274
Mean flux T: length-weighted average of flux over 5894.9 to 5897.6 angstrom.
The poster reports 248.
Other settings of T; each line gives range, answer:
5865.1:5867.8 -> 315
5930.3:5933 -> 299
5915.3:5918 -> 299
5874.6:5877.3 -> 314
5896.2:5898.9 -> 254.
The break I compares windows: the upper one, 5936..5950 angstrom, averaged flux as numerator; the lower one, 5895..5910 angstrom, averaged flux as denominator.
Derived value 1.1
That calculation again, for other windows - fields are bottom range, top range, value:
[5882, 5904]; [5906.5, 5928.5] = 1.12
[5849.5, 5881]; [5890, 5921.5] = 0.90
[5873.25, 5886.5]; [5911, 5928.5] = 1.00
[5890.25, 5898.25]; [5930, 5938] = 1.20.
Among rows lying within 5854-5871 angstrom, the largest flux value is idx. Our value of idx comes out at 315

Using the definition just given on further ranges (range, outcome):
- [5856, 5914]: 317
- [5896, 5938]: 306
